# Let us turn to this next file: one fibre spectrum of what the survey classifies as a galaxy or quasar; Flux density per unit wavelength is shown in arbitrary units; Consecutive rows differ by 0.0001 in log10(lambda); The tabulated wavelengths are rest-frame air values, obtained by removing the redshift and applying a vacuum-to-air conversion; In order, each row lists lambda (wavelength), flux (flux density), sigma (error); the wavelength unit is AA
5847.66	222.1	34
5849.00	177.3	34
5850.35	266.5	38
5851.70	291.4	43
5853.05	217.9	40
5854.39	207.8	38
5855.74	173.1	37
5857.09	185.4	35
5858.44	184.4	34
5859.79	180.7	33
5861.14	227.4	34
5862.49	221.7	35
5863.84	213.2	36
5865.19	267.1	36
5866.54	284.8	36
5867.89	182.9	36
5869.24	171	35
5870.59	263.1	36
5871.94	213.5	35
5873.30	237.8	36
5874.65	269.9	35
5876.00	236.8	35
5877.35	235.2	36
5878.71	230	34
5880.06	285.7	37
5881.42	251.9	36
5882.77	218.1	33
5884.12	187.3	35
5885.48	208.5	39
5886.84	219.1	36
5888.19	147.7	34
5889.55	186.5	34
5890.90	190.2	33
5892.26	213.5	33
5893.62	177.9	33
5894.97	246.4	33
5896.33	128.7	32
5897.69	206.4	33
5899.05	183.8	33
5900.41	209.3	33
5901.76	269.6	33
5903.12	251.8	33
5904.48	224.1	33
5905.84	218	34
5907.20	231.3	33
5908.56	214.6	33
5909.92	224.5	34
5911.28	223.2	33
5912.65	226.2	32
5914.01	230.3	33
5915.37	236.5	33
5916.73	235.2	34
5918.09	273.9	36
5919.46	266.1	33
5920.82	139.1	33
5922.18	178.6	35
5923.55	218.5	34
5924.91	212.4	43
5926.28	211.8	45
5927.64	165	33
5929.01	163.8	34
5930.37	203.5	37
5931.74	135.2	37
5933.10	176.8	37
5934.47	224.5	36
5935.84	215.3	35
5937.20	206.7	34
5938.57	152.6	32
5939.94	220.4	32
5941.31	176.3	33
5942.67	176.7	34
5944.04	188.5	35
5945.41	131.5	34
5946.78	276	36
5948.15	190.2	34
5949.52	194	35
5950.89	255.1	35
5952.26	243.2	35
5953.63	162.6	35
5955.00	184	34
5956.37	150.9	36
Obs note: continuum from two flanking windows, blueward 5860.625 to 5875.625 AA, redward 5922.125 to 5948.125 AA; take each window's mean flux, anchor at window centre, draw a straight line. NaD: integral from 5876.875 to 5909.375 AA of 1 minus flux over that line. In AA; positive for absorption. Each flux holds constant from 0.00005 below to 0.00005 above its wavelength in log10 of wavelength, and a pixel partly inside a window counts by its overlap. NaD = 0.46 AA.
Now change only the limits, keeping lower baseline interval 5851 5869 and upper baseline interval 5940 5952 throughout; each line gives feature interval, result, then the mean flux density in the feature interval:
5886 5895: 0.7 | 194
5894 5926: -1.7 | 219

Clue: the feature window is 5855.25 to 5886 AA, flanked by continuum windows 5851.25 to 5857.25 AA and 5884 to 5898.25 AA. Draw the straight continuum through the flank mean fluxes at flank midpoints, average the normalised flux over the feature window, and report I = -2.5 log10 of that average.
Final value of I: -0.097 mag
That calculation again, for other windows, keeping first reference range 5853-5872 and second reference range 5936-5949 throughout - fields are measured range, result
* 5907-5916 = -0.133 mag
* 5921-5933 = 0.071 mag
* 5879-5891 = -0.026 mag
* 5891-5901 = 0.052 mag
